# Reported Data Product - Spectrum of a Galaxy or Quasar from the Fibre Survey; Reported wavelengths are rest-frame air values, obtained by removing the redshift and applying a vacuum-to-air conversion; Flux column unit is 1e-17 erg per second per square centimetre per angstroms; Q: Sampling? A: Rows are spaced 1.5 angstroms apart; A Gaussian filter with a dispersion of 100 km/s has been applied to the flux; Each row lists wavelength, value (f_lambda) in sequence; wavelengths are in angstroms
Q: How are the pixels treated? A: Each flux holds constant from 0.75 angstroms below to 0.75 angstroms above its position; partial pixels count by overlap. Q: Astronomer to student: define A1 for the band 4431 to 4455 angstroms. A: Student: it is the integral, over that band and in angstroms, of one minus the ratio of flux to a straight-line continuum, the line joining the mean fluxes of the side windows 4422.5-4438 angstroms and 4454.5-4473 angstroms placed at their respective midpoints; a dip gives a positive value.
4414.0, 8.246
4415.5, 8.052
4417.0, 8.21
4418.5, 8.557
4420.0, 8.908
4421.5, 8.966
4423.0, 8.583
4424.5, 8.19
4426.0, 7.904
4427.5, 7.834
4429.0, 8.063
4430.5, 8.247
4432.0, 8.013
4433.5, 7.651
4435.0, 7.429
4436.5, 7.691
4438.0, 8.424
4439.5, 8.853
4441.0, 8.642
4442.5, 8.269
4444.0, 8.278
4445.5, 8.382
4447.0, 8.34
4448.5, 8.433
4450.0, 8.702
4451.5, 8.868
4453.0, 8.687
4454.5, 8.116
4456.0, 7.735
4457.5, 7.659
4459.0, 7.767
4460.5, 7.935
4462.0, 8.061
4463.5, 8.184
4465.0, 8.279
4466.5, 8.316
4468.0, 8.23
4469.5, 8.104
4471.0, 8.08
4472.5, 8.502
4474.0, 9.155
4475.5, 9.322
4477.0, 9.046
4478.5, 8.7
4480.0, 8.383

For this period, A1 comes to -0.87 angstroms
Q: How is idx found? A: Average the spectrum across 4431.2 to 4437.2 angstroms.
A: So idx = 7.7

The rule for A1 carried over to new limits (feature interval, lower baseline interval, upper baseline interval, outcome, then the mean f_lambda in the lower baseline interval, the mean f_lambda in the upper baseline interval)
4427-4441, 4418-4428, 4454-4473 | 0.5 angstroms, 8.43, 8.07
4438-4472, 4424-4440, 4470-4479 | 0.6 angstroms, 8.01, 8.78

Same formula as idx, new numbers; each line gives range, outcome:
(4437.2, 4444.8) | 8.49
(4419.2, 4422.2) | 8.93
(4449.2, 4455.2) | 8.6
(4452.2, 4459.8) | 8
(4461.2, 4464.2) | 8.12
